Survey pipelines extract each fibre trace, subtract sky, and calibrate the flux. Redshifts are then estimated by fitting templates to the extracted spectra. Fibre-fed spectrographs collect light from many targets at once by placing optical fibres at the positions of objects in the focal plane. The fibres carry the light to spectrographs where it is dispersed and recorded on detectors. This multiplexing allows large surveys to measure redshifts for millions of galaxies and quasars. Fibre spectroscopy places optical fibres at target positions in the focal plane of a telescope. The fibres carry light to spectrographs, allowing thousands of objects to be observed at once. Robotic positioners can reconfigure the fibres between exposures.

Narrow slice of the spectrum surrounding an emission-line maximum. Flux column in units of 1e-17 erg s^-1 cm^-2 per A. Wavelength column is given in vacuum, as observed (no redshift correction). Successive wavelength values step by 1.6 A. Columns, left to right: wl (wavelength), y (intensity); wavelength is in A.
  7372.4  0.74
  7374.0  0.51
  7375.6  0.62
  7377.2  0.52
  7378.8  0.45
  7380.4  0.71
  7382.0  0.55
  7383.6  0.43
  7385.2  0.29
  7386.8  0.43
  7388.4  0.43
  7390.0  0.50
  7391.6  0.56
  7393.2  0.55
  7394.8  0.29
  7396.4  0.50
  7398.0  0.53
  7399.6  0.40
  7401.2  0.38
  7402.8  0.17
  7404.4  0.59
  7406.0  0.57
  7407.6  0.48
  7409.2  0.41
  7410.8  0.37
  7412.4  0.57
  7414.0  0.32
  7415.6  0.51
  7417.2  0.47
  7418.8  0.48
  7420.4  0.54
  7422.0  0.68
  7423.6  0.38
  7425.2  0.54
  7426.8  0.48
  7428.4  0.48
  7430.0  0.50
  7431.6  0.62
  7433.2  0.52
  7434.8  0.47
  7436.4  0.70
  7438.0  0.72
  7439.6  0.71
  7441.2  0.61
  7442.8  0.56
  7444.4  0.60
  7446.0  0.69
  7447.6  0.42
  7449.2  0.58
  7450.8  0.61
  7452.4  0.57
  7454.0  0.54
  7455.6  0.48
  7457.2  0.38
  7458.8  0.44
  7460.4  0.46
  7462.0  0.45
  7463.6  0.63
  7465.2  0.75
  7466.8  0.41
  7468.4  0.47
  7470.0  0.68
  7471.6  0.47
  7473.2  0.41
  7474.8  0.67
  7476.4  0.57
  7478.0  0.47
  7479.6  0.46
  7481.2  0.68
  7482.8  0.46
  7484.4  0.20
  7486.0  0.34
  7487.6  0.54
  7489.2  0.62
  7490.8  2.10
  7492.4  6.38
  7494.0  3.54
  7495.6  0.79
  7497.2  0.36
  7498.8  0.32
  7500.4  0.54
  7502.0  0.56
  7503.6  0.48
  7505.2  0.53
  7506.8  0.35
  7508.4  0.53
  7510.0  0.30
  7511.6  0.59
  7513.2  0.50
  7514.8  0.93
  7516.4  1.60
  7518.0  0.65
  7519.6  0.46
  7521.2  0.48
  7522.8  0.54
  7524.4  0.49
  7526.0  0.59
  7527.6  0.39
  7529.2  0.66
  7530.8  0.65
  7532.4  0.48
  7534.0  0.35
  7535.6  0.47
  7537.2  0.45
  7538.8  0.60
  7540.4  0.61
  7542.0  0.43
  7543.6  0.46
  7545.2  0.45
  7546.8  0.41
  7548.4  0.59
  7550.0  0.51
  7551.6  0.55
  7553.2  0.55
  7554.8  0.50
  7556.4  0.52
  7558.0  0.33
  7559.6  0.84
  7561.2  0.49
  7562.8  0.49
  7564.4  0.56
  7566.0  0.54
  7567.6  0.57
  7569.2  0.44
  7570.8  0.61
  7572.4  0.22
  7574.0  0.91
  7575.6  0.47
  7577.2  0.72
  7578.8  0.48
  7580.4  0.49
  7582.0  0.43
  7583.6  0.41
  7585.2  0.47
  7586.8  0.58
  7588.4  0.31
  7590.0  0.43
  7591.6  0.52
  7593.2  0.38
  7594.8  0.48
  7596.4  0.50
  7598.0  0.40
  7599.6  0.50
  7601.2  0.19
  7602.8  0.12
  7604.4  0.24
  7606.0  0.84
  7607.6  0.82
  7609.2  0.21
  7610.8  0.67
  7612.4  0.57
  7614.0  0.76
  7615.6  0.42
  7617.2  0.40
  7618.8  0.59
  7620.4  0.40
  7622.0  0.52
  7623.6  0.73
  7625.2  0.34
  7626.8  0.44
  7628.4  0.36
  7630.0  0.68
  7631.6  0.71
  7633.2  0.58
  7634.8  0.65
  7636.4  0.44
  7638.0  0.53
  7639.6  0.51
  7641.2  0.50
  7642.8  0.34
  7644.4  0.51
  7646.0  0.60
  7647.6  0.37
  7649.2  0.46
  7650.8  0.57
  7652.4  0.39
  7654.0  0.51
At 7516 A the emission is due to [N II] 6583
